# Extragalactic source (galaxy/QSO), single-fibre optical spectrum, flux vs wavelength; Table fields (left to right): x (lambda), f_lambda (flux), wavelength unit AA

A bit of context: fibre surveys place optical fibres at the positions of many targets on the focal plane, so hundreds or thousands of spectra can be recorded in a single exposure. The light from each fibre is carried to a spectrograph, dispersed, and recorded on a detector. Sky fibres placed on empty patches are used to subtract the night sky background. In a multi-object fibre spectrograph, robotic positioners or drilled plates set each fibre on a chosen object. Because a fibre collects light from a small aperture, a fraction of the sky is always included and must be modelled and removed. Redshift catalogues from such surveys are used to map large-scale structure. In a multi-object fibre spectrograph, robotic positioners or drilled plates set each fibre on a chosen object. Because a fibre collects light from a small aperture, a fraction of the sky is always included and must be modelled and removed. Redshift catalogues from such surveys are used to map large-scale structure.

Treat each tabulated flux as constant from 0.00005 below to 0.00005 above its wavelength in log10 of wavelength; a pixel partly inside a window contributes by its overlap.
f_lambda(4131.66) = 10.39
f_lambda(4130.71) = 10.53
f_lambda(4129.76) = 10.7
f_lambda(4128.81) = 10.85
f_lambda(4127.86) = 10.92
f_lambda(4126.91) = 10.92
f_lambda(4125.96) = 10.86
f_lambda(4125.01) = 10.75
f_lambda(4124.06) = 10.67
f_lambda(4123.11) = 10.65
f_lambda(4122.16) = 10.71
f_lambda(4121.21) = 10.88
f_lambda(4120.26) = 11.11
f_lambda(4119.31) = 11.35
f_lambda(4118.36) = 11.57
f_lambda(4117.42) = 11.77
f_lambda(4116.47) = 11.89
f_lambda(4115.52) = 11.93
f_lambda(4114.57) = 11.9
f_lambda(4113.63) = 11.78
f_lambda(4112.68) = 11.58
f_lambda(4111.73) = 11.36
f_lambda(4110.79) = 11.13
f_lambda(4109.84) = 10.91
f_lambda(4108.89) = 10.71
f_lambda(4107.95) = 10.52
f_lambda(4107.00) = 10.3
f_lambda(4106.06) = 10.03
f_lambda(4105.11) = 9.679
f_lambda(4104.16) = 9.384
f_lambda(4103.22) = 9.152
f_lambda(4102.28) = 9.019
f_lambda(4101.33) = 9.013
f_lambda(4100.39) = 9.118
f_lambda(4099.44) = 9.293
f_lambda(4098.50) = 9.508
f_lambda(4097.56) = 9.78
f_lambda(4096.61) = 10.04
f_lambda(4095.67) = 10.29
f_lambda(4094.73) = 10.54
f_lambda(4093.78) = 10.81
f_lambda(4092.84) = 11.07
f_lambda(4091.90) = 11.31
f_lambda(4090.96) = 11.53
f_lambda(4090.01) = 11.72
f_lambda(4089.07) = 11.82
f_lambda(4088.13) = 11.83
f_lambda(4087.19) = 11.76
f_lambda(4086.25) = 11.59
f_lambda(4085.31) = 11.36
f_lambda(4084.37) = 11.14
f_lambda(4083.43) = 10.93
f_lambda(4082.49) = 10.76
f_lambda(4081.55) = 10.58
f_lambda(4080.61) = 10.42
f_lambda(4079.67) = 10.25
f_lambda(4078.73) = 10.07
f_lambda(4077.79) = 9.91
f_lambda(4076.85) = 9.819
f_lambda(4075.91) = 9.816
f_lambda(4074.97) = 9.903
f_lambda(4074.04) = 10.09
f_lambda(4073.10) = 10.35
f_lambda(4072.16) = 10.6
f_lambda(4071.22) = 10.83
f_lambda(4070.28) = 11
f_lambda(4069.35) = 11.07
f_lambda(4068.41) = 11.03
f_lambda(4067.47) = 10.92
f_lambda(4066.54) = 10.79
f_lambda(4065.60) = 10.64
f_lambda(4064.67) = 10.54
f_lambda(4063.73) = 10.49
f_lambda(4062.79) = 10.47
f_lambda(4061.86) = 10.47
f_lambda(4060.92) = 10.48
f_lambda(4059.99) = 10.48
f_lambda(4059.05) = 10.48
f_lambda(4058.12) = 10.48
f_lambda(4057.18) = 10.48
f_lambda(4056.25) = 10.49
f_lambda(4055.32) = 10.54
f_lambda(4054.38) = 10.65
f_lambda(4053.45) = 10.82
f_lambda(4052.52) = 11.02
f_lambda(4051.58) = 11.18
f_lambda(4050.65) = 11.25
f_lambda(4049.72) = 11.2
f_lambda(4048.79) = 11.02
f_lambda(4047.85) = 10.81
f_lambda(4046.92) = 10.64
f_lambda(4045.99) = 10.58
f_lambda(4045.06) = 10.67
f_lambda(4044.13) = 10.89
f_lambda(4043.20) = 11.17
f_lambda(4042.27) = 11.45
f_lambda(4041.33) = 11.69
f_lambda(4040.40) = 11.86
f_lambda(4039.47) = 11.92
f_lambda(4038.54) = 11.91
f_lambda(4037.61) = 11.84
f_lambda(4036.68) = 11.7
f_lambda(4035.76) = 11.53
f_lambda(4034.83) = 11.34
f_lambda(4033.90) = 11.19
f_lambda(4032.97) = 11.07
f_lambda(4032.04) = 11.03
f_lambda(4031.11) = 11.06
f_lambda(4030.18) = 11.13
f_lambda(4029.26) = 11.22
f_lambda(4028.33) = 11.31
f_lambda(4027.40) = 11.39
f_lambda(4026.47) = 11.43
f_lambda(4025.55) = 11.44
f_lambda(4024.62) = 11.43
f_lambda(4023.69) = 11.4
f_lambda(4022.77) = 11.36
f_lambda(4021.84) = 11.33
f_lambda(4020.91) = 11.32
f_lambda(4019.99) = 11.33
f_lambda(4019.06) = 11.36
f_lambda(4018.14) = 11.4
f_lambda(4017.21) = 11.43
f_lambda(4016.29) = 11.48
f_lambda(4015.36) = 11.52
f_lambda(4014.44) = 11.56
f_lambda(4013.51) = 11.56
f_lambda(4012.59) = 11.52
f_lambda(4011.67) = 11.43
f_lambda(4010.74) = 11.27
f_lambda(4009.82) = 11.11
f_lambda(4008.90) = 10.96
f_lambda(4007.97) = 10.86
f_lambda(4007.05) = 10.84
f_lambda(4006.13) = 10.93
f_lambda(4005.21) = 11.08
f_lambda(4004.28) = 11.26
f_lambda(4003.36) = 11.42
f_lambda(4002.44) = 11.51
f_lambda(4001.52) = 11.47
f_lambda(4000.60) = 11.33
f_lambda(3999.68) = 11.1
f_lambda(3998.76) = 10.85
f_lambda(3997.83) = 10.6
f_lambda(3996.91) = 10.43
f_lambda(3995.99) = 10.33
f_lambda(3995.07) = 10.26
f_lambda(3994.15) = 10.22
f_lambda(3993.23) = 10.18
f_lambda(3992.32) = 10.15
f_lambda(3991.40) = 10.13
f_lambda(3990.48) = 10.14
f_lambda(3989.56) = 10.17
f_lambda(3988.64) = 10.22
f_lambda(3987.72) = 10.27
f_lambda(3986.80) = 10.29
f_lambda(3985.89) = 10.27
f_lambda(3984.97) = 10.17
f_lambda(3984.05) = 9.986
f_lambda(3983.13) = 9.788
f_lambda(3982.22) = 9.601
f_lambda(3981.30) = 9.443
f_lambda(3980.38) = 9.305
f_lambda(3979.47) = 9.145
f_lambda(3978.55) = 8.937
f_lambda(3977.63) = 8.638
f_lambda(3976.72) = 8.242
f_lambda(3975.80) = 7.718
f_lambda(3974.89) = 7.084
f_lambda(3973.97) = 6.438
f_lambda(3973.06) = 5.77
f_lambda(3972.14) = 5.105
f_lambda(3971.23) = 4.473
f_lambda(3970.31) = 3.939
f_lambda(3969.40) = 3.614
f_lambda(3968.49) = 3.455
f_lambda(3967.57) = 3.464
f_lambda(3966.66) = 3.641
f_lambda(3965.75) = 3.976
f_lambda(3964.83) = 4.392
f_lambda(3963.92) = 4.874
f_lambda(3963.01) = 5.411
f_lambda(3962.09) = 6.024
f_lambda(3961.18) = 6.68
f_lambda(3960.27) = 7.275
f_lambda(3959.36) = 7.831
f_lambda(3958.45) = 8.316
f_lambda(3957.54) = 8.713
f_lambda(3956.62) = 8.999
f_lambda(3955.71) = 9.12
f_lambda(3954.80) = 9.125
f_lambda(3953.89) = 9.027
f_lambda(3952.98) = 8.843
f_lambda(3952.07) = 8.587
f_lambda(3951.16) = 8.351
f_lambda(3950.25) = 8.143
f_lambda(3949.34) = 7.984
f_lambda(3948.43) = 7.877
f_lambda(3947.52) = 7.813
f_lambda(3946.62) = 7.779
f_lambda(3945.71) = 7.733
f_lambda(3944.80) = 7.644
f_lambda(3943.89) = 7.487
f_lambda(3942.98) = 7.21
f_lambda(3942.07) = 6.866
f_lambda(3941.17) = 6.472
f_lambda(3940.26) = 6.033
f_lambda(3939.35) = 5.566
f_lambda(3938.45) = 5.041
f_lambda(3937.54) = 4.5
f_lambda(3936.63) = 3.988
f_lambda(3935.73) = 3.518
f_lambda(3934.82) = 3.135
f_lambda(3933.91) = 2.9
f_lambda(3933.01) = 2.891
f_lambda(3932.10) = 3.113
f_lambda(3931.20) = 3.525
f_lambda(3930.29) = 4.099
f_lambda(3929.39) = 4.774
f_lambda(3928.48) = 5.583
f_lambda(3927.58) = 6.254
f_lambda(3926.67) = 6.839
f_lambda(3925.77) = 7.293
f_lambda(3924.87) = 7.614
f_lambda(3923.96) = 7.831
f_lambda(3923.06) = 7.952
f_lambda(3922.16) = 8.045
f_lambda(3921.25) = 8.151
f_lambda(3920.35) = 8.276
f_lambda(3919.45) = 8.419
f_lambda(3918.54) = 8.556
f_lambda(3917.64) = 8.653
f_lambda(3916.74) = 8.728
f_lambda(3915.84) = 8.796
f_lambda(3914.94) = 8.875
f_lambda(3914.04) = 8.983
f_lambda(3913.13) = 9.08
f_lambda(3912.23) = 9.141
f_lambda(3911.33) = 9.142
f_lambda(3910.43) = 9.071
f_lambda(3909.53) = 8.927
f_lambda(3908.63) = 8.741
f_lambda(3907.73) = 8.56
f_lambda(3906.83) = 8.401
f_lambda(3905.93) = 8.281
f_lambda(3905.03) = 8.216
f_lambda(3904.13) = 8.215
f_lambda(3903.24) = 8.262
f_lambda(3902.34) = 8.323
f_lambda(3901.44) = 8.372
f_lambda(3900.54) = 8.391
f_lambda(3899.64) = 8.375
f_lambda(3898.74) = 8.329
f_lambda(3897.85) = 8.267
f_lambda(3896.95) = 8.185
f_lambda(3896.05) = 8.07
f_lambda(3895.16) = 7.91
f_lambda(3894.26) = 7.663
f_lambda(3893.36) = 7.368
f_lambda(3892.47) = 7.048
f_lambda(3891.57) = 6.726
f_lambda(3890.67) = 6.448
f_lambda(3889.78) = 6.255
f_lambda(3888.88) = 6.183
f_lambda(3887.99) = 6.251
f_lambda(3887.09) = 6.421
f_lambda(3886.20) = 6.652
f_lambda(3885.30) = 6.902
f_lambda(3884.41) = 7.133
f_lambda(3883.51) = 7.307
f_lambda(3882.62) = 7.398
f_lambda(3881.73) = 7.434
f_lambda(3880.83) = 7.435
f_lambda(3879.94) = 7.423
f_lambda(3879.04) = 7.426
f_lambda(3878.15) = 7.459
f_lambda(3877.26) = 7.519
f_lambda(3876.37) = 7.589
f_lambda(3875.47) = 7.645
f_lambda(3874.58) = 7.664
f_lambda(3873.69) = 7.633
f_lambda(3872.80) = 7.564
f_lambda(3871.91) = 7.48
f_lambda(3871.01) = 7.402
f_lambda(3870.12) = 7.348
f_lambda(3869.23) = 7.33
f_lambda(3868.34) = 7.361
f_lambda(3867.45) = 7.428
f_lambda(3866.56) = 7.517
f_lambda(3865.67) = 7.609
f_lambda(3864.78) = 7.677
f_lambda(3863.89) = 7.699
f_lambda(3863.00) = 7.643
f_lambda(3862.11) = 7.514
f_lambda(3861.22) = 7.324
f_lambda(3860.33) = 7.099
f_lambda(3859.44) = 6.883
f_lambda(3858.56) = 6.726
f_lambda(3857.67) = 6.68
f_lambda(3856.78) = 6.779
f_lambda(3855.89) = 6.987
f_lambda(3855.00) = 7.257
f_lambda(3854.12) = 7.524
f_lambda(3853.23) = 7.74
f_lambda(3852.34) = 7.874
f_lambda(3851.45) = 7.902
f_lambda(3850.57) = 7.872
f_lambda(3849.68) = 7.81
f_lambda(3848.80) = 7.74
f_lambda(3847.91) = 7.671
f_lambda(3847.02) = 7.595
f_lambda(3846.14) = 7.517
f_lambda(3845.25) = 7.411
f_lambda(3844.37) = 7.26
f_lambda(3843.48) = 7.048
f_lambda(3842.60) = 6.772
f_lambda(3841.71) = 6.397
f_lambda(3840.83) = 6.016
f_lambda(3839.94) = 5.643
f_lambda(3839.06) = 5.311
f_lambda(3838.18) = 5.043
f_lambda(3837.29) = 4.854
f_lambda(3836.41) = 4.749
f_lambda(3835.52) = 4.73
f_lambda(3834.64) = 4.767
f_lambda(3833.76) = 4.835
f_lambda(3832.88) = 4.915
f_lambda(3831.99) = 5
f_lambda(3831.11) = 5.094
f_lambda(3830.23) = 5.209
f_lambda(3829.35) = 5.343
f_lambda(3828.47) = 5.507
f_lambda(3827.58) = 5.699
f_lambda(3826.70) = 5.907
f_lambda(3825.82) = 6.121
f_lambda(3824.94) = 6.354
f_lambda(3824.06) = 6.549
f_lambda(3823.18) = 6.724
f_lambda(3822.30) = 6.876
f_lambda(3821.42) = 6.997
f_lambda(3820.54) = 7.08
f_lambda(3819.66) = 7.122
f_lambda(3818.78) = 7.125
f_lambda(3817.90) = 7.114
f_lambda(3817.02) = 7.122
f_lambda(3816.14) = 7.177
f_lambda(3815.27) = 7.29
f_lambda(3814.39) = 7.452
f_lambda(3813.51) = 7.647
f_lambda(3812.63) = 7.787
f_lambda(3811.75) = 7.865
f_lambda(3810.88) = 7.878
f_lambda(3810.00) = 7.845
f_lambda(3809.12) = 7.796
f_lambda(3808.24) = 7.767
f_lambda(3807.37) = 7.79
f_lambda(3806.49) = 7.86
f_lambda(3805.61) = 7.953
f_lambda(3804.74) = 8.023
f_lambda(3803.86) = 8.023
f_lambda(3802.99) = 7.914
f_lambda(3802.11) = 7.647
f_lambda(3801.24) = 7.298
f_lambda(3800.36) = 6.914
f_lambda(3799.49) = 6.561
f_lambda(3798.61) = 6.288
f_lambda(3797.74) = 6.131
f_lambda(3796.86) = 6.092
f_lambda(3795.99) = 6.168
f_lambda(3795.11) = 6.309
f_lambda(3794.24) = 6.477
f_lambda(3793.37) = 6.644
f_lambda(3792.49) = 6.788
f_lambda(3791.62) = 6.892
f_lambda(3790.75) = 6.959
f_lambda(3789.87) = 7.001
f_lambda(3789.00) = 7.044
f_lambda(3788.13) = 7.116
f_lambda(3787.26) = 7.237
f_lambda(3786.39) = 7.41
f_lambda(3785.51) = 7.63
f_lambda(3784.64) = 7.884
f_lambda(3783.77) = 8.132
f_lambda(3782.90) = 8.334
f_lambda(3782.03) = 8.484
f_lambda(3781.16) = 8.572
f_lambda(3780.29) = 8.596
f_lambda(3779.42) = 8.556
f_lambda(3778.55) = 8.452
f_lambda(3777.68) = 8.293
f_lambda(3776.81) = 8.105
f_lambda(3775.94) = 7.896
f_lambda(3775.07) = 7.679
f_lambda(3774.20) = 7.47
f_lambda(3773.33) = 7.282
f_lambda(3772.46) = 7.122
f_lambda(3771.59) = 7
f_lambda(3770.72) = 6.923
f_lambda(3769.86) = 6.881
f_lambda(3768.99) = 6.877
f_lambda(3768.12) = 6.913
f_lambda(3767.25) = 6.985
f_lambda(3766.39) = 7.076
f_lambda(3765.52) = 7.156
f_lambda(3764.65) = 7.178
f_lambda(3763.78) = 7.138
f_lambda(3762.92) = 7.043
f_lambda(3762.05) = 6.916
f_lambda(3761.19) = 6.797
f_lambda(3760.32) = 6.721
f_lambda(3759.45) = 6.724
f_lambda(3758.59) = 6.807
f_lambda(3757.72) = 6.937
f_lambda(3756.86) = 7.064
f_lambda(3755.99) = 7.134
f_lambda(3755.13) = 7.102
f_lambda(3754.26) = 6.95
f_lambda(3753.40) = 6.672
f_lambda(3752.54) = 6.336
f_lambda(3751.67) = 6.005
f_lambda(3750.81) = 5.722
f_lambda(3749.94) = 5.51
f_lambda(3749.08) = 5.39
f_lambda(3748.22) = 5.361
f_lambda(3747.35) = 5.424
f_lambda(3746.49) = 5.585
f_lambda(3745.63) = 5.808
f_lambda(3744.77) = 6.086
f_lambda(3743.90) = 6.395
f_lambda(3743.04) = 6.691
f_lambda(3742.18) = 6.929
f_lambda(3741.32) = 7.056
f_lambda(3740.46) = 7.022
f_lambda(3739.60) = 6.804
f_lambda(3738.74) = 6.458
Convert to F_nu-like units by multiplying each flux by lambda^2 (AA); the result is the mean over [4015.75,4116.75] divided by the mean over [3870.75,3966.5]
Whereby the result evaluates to 1.62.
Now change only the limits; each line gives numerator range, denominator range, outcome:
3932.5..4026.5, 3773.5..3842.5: 1.37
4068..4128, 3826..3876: 1.80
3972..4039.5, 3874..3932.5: 1.47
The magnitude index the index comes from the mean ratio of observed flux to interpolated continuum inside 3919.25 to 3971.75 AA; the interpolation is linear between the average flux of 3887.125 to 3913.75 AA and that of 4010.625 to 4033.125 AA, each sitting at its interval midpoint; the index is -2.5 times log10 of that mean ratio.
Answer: 0.41 mag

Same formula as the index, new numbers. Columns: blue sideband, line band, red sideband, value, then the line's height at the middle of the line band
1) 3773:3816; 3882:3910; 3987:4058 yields 0.19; 9.08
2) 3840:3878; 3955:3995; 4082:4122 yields 0.16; 8.99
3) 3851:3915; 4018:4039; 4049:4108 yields -0.16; 9.79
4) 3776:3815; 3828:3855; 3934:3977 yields 0.14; 7.18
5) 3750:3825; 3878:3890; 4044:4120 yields 0.20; 8.36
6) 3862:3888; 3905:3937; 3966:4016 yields 0.15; 8.16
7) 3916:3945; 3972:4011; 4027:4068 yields -0.14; 8.69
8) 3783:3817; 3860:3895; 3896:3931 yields 0.08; 7.79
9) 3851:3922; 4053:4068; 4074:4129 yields -0.05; 10.1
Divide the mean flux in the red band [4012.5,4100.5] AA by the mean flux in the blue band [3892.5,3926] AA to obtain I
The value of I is 1.31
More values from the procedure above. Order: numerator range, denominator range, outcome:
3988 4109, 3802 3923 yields 1.48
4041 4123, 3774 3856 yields 1.53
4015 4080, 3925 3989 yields 1.61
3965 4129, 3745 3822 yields 1.45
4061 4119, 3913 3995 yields 1.46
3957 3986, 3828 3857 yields 1.08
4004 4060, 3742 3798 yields 1.60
